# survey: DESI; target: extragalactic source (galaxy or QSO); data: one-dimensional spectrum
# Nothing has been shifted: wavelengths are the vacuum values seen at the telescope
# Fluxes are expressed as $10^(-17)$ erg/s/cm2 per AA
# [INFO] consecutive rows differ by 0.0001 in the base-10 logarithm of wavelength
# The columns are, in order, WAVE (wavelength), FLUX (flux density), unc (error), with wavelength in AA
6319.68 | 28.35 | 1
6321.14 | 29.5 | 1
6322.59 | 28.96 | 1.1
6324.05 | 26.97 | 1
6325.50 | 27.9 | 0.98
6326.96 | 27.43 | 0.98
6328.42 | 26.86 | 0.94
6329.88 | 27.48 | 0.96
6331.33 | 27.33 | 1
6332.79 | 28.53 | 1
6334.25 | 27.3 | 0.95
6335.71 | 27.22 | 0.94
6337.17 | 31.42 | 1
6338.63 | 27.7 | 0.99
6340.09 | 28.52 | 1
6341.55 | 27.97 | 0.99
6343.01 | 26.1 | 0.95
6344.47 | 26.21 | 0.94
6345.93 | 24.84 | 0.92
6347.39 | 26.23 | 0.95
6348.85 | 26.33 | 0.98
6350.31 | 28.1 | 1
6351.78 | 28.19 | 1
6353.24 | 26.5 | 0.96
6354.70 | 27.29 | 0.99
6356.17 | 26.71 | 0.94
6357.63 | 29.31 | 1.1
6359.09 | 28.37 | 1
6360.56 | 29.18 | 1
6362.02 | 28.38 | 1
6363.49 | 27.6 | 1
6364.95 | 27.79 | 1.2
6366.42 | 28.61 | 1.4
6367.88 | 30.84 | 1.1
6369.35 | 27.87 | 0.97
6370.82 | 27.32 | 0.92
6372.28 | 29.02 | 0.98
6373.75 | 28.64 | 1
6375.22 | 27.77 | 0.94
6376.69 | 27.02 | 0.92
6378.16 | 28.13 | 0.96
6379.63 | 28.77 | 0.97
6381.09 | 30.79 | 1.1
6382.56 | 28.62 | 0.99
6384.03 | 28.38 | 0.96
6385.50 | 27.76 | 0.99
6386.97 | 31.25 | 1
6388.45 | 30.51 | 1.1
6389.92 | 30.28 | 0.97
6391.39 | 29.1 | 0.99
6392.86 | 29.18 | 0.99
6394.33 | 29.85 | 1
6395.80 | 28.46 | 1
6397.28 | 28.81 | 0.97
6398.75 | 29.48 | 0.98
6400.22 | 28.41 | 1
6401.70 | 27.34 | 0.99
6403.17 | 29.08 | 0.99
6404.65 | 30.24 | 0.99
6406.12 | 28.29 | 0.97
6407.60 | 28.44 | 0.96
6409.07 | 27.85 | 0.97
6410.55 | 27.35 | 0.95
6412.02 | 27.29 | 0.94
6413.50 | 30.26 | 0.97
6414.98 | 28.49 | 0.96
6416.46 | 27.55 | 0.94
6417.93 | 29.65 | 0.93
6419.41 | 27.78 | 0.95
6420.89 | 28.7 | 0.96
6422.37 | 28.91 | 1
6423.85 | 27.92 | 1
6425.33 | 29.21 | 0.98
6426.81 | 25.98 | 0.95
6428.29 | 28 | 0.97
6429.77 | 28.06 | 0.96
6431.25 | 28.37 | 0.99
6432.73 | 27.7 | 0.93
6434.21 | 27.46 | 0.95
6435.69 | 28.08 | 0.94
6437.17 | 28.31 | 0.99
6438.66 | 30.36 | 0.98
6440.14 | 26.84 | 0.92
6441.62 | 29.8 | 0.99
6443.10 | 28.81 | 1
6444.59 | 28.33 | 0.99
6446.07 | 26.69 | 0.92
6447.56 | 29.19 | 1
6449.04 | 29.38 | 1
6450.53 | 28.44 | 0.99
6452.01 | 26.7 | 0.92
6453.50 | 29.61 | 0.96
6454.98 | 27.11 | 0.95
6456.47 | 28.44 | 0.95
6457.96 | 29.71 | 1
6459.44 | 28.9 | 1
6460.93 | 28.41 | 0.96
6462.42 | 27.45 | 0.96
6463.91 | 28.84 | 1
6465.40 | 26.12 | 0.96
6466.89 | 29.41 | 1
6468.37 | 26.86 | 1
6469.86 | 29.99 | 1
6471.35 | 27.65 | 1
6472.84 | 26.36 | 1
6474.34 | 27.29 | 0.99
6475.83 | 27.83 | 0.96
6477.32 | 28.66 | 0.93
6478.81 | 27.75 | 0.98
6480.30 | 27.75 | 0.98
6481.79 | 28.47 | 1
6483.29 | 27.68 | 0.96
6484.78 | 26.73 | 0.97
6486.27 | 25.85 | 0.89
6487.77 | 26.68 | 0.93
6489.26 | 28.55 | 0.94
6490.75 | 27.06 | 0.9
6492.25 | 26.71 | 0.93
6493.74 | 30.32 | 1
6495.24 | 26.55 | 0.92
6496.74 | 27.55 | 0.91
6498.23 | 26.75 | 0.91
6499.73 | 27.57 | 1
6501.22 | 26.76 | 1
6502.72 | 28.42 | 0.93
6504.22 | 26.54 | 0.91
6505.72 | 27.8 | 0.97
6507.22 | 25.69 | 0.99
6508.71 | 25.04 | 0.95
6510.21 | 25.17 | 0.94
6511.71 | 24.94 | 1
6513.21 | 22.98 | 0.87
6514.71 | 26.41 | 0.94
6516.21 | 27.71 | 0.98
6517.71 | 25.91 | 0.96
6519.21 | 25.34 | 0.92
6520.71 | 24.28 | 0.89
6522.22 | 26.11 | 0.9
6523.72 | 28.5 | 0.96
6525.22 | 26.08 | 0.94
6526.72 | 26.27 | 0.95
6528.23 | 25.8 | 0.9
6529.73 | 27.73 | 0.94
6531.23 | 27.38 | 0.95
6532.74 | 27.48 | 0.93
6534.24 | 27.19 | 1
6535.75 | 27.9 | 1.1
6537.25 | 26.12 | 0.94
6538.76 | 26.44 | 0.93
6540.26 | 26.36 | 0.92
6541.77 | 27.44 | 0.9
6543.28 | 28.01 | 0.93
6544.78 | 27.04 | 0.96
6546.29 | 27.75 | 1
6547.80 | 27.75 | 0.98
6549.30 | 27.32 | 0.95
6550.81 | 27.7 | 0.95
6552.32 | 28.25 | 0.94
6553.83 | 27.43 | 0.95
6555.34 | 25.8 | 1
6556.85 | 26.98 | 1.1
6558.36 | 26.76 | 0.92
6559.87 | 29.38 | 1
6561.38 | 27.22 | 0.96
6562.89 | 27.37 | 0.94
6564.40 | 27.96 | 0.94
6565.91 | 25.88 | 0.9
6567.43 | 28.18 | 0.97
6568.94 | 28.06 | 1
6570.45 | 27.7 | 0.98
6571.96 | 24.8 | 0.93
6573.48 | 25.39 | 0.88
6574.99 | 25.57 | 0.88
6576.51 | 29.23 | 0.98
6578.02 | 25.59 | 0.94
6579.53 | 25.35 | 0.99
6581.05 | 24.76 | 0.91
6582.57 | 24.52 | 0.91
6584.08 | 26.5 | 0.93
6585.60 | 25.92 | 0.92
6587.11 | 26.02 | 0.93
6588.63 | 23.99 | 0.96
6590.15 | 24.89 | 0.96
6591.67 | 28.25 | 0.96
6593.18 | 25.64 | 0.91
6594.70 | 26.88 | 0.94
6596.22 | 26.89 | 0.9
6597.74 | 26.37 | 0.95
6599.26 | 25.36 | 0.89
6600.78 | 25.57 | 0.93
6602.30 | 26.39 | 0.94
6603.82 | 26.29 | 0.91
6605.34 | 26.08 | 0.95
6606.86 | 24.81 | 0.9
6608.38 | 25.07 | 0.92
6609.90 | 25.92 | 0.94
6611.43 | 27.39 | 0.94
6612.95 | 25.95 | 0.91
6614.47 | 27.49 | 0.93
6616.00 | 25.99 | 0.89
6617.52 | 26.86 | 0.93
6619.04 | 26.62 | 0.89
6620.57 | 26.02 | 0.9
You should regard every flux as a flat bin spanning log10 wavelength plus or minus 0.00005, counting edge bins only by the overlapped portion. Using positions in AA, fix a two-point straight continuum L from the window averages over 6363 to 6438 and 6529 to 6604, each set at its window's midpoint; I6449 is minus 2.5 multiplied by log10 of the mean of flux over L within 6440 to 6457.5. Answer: -0.01 mag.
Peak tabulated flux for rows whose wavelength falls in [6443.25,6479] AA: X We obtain 29.99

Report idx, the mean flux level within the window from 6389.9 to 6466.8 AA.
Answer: 28.4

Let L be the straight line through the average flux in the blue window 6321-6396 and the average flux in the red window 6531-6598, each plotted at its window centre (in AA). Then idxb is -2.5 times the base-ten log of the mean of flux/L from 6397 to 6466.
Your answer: -0.03 mag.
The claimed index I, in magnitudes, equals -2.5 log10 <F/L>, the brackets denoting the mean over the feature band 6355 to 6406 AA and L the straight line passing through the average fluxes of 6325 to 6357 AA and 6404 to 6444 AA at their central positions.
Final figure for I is -0.036 mag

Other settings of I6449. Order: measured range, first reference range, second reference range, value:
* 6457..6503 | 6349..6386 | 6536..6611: -0.02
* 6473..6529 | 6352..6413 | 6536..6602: 0.02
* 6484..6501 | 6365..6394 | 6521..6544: 0.01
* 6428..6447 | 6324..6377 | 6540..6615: -0.04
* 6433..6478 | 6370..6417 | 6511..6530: -0.03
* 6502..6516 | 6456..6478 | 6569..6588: 0.06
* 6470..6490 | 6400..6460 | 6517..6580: 0.01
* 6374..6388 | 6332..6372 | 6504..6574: -0.04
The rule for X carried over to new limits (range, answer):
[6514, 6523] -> 27.71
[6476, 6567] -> 30.32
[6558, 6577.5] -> 29.38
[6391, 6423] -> 30.26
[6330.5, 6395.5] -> 31.42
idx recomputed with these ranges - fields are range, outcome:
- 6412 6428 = 28.4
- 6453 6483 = 28.1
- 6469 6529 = 26.9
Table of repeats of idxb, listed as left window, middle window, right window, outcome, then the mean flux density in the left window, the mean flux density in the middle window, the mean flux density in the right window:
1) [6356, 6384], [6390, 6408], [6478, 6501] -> -0.03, 28.5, 28.9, 27.5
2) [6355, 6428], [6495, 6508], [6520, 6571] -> 0.02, 28.6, 27.1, 27.2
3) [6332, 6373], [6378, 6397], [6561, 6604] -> -0.07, 27.8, 29.3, 26.3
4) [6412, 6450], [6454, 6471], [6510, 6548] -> -0.02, 28.4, 28.3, 26.5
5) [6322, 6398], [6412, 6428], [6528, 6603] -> -0.02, 28.2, 28.4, 26.7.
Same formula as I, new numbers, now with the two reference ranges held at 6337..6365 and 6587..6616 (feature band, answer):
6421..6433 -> -0.04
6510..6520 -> 0.04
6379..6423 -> -0.06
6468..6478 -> -0.04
